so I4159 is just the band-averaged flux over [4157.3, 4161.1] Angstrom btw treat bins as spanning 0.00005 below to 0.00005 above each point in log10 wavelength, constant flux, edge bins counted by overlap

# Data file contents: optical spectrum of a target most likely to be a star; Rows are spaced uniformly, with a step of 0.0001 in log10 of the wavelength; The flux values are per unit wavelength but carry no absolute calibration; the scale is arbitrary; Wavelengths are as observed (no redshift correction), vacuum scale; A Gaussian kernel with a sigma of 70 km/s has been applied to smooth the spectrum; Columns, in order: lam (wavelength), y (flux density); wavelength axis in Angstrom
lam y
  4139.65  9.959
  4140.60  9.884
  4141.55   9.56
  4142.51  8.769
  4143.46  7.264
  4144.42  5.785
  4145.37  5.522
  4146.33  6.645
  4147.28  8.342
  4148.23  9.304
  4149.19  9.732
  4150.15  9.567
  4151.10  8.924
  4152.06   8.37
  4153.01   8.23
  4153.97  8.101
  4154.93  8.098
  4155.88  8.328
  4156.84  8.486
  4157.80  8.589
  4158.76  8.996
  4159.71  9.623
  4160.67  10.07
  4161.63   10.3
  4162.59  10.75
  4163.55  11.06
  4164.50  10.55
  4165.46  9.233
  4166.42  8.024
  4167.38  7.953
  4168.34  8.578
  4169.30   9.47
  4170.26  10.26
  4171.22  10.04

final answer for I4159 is 9.31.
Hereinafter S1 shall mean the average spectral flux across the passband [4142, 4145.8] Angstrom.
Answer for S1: 6.86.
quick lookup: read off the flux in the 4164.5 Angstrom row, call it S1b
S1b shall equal 10.55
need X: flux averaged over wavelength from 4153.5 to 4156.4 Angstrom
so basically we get 8.18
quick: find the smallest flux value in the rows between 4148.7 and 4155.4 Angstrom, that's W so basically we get 8.098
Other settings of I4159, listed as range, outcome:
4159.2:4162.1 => 10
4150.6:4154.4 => 8.43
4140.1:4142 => 9.76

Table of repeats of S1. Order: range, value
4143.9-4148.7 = 7.12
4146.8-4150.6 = 9.23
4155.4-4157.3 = 8.42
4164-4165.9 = 9.96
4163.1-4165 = 10.8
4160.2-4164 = 10.5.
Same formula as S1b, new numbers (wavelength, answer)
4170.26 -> 10.26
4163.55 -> 11.06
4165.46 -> 9.233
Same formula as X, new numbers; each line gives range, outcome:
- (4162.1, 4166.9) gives 9.93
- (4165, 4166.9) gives 8.62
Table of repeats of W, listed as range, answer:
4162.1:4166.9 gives 8.024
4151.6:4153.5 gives 8.23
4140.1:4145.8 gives 5.522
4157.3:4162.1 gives 8.589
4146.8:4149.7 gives 8.342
